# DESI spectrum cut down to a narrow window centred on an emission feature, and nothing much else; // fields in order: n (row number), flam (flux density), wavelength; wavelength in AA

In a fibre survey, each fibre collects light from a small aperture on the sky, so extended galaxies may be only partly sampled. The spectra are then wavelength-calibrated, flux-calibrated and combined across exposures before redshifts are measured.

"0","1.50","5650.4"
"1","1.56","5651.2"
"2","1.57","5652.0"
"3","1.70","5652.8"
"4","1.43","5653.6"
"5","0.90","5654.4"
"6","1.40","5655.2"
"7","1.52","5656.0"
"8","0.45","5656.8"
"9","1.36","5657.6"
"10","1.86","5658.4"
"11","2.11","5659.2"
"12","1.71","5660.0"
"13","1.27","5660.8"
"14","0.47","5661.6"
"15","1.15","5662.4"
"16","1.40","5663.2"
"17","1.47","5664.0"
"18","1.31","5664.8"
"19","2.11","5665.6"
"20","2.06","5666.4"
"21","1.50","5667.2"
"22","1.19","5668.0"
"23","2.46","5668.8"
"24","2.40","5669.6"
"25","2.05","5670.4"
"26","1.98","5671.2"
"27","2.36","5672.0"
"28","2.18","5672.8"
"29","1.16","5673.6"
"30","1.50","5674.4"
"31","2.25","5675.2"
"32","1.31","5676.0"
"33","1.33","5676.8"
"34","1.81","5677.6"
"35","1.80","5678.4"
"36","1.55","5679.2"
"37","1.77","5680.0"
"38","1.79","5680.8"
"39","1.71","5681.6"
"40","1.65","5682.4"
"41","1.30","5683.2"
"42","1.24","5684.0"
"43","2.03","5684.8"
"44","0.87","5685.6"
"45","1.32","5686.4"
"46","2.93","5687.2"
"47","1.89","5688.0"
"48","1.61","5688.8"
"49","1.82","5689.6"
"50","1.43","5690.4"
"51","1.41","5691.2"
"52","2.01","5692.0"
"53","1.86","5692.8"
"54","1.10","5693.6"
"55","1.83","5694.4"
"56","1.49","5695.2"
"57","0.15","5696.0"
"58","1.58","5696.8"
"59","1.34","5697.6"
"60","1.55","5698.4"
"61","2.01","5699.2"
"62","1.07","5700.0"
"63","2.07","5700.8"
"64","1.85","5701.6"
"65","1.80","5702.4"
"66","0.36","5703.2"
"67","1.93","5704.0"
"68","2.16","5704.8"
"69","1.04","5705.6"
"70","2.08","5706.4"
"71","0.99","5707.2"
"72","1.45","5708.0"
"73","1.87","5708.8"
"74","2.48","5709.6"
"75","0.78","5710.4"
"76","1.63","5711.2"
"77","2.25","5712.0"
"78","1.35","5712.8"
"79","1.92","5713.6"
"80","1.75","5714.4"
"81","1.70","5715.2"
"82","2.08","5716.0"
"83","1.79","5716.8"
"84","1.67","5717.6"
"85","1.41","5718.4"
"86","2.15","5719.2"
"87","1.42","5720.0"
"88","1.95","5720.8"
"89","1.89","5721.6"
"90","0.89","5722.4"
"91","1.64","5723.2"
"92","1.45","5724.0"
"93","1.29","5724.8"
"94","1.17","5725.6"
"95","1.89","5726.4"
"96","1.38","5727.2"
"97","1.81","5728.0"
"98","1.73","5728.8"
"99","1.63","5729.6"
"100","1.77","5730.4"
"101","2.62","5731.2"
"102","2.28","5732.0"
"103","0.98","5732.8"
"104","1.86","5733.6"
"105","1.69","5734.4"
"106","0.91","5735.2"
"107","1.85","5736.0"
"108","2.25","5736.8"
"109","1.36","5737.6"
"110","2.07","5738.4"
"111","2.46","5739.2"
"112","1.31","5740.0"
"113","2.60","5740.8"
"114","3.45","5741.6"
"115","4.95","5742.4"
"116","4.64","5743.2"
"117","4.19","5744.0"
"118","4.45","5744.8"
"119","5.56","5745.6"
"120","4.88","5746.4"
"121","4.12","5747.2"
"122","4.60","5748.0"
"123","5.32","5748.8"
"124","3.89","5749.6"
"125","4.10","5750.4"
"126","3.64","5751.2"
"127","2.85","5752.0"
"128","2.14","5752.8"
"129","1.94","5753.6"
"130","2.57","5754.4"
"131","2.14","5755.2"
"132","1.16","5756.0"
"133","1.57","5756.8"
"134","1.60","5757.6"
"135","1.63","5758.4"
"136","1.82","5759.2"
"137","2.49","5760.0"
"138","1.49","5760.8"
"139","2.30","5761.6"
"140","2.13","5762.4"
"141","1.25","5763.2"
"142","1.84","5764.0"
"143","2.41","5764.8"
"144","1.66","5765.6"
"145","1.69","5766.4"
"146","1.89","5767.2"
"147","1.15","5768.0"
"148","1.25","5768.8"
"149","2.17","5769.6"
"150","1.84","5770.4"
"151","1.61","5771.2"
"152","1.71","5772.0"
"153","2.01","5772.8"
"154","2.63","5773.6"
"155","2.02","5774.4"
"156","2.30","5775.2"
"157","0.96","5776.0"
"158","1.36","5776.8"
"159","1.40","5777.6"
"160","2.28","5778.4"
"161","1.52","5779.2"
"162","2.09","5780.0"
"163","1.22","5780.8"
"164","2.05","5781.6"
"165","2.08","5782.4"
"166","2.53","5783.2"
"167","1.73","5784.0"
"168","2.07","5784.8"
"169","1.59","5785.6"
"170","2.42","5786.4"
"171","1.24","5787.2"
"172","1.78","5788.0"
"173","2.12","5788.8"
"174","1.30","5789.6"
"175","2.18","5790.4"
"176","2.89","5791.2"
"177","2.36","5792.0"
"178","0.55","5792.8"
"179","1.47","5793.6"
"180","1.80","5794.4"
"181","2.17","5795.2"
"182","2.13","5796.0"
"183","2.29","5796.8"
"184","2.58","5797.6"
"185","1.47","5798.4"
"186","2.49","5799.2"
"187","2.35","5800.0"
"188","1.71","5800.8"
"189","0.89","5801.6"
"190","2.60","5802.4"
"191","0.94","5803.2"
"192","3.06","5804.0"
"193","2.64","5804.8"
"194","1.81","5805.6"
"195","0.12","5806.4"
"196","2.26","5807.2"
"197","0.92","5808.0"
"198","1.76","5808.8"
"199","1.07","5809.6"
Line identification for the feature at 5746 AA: [O II]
